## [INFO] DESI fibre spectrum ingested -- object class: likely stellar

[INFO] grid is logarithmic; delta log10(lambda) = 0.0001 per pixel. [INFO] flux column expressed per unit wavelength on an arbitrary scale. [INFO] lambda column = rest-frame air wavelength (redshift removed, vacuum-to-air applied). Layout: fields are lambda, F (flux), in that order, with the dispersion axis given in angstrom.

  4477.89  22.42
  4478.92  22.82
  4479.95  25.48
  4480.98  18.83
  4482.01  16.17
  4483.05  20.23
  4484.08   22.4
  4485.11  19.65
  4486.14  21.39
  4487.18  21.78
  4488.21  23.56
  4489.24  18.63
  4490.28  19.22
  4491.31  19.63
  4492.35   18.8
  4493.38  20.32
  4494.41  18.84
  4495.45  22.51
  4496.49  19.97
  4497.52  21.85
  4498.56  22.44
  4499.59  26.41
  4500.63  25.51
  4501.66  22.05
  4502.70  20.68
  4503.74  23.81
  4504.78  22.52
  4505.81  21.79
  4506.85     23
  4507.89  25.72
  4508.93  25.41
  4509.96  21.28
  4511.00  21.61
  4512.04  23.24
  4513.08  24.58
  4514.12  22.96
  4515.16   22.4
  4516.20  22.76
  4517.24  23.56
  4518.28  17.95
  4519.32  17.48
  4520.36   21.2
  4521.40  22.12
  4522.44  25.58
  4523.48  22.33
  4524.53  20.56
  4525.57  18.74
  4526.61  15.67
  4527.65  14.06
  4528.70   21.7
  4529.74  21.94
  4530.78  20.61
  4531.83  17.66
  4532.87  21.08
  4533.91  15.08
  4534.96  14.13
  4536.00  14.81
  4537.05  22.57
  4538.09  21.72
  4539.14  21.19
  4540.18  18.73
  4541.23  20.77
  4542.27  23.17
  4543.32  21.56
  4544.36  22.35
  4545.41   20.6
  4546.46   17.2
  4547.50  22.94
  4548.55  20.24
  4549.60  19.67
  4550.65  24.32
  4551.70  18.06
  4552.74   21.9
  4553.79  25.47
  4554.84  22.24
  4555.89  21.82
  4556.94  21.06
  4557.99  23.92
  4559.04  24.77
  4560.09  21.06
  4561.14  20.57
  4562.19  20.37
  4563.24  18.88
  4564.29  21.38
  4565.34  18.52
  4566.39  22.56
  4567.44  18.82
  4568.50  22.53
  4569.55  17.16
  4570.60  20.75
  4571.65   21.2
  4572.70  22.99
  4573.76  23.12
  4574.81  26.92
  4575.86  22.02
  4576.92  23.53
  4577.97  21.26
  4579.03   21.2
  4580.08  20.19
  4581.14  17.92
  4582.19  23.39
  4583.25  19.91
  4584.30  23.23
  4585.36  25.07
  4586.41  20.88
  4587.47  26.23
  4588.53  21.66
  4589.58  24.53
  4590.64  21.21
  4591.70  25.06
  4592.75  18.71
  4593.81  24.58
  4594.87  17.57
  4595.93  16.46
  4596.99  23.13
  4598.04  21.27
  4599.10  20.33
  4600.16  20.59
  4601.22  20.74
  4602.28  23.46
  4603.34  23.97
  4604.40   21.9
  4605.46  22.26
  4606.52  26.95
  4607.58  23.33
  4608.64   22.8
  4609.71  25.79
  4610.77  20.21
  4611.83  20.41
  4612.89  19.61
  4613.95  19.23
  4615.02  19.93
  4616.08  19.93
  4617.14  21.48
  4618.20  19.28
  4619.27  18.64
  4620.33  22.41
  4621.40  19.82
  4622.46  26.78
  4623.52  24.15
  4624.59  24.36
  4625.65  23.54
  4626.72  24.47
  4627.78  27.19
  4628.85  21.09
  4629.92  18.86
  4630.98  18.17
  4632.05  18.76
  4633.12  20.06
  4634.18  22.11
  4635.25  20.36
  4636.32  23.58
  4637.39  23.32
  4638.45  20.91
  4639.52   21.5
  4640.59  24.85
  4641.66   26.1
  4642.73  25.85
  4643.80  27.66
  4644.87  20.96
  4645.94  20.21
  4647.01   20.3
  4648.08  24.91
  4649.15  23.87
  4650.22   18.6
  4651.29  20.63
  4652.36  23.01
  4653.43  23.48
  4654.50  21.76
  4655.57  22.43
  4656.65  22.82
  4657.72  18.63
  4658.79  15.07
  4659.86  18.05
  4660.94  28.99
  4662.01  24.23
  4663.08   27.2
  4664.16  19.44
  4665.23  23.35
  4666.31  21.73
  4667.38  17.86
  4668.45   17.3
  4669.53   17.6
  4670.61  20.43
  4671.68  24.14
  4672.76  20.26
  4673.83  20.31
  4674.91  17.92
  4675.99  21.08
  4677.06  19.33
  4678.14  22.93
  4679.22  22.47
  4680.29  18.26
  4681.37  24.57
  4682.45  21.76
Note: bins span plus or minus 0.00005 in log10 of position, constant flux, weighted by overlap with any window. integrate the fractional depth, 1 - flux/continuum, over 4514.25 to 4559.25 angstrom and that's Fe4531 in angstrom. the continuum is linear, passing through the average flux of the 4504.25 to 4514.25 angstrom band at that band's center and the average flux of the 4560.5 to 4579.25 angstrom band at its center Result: 3.4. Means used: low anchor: 23.2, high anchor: 21.3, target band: 20.6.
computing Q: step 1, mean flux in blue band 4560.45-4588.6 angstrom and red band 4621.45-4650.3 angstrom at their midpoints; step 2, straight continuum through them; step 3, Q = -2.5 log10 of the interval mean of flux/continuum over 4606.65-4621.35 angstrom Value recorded 0.06 mag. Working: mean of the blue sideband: 21.6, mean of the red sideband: 22.7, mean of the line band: 21.1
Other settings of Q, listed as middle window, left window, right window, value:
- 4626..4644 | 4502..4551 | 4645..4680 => -0.07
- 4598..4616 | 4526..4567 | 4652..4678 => -0.06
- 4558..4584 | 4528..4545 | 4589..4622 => -0.04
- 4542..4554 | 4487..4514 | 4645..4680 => 0.03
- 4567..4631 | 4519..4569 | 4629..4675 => -0.04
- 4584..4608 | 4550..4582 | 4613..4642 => -0.03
